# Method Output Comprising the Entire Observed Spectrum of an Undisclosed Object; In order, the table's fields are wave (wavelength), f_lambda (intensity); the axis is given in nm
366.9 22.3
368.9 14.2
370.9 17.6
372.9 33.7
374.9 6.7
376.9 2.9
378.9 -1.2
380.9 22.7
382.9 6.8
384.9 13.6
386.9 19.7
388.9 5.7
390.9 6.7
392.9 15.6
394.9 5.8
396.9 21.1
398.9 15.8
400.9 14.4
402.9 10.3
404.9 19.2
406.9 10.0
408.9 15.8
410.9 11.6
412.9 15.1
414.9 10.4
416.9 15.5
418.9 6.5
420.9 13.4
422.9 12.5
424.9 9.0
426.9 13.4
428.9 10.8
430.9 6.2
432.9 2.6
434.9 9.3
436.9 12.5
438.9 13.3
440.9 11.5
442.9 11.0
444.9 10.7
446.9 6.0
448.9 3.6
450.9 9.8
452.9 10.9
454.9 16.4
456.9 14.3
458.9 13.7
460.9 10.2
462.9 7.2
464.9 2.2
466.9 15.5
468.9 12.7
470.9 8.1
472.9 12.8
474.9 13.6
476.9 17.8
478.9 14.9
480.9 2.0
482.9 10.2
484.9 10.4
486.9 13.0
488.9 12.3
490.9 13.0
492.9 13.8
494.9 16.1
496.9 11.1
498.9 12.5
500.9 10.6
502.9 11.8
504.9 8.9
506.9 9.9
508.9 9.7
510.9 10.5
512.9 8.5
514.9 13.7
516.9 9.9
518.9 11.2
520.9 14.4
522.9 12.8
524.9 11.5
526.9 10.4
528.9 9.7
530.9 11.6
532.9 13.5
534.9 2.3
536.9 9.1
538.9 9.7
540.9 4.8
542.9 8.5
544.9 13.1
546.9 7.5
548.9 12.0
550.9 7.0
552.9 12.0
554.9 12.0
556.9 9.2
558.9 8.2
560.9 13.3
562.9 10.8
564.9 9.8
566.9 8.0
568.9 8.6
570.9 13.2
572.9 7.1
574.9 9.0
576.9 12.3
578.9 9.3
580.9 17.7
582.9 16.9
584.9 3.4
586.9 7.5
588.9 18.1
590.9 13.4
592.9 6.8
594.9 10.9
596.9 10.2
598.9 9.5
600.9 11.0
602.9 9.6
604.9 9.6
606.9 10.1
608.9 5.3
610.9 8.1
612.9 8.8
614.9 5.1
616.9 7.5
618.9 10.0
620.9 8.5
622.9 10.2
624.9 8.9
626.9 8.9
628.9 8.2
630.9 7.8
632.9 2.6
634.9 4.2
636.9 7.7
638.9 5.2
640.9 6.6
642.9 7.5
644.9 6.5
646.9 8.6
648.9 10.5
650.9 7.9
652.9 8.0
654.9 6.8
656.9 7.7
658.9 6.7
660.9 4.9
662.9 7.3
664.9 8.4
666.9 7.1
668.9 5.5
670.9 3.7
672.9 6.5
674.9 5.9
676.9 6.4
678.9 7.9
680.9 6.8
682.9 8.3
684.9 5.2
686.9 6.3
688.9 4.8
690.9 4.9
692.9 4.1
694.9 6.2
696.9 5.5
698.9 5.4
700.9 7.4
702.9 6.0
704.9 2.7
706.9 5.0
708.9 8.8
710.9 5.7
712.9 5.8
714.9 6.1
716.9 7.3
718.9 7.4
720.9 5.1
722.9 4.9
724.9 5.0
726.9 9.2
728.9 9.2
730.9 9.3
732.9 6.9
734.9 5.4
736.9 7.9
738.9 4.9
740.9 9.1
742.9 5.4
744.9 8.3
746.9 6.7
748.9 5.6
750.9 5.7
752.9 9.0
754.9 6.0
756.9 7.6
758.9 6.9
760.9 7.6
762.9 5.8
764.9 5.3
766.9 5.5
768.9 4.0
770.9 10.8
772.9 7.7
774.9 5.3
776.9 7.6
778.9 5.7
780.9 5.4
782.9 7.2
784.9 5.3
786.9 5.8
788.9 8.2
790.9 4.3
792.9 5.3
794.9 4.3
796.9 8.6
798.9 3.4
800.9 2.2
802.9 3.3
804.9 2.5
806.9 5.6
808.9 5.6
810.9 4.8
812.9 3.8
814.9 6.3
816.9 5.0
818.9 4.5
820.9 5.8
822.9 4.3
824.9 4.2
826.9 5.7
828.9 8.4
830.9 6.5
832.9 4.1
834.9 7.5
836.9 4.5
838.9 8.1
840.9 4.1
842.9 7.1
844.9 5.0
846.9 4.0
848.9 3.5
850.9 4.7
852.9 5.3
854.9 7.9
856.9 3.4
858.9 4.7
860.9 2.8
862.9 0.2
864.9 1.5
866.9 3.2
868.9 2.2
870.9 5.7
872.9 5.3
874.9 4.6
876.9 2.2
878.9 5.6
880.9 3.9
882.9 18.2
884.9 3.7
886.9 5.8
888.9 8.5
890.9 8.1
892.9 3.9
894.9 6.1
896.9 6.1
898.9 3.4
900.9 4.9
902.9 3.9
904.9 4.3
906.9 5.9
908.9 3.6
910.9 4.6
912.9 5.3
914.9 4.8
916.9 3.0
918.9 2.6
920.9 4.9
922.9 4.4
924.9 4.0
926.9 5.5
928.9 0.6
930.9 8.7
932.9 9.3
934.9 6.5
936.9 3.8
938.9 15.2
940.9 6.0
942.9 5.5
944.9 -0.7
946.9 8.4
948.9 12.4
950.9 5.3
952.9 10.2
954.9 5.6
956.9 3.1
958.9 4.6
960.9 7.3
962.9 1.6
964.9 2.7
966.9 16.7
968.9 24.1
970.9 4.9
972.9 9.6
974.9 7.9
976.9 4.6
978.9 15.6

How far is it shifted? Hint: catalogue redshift 1.60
